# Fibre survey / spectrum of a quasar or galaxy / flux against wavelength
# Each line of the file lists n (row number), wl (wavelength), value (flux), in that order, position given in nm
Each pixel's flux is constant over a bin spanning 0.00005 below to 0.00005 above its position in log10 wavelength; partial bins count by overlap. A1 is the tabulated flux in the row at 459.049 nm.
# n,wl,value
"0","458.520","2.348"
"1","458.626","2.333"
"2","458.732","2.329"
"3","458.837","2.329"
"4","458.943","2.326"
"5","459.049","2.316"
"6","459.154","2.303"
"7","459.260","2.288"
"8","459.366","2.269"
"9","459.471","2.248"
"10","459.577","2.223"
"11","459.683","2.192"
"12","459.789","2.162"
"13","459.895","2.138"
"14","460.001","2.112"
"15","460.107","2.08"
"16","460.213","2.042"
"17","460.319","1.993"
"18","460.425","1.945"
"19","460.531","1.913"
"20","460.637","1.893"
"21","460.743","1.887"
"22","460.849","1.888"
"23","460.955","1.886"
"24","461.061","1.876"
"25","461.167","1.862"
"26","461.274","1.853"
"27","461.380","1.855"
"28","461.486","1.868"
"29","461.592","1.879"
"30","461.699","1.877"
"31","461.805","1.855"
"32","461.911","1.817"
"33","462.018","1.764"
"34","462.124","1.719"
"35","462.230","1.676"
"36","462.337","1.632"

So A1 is 2.316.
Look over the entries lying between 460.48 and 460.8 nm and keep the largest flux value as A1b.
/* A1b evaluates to 1.913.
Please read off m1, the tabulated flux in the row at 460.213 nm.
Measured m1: 2.042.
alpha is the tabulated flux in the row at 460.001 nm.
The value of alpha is 2.112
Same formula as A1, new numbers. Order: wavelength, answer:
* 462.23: 1.676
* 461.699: 1.877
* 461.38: 1.855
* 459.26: 2.288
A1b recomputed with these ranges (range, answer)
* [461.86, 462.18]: 1.817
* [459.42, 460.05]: 2.248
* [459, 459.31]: 2.316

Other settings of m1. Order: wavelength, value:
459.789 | 2.162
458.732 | 2.329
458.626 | 2.333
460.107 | 2.08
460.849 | 1.888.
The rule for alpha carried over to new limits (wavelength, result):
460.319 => 1.993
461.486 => 1.868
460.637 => 1.893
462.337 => 1.632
